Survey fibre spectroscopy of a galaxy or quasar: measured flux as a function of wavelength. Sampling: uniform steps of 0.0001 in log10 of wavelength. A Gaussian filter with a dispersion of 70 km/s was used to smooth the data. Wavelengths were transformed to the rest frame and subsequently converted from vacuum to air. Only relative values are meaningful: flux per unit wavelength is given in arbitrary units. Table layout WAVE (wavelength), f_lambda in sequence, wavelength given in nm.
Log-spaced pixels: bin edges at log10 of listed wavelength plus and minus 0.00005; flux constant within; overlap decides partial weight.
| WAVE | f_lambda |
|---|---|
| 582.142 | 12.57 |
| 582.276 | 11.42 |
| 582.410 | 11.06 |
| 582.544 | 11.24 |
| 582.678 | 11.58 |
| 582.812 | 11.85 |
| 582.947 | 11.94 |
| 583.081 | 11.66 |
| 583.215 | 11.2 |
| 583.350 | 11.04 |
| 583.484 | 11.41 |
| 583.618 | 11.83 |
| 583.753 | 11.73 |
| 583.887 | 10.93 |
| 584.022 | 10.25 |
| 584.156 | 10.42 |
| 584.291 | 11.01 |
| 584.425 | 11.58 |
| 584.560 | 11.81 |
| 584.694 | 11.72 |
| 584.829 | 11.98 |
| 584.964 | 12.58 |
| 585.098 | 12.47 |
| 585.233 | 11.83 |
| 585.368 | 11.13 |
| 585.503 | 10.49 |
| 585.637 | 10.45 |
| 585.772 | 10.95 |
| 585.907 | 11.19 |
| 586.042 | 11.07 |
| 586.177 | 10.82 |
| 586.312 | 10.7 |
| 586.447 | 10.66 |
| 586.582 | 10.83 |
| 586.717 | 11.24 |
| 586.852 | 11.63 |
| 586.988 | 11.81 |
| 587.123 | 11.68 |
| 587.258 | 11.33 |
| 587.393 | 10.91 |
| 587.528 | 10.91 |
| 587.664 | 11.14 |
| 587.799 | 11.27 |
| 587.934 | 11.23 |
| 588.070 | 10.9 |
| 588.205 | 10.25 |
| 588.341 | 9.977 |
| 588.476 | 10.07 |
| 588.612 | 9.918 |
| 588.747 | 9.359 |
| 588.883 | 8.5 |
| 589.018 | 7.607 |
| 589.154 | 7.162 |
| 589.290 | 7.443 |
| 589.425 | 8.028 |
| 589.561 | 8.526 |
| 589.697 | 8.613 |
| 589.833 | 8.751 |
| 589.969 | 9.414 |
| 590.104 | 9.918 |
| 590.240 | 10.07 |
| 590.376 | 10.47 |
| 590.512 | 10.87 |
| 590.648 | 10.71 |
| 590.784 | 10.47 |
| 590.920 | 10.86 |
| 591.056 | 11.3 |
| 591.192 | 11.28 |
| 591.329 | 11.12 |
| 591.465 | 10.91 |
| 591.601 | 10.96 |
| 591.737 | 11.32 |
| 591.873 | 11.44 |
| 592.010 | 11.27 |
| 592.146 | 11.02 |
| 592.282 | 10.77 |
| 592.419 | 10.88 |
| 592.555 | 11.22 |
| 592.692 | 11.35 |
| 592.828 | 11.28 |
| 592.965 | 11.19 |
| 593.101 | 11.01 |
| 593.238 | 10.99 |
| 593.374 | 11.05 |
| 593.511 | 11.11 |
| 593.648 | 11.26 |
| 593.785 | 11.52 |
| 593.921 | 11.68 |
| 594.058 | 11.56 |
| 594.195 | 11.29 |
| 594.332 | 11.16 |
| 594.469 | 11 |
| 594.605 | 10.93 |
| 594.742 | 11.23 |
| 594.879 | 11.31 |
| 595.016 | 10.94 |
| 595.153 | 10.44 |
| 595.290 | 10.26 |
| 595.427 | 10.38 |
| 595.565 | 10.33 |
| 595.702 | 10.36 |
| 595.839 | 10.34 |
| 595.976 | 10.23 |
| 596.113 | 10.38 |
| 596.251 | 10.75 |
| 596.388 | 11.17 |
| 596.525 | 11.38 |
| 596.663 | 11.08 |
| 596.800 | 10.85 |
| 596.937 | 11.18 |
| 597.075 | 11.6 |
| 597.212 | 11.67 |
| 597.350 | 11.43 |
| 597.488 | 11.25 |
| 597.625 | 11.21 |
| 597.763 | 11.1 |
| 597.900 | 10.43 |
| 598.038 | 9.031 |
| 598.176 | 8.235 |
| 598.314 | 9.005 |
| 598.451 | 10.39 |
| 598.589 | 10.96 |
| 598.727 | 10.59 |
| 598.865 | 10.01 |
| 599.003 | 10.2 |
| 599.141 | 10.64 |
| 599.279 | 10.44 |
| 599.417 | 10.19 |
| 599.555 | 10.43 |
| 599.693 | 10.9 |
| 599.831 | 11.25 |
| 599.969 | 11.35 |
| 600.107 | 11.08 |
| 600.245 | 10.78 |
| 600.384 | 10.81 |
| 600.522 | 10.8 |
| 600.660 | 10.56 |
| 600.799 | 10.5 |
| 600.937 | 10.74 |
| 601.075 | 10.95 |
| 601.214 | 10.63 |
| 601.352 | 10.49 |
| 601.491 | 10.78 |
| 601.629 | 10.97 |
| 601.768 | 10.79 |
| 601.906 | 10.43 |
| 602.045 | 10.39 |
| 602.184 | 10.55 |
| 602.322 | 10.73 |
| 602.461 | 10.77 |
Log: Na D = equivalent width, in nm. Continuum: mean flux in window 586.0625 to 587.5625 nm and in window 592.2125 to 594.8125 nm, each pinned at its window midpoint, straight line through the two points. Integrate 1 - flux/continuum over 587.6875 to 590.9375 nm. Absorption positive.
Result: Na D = 0.45 nm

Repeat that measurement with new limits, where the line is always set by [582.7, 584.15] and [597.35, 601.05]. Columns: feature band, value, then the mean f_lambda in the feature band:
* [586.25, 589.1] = 0.15 nm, 10.5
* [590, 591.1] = 0.04 nm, 10.5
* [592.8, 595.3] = -0.08 nm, 11.1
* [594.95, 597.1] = -0.01 nm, 10.7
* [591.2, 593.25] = -0.04 nm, 11.1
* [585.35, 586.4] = 0.04 nm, 10.8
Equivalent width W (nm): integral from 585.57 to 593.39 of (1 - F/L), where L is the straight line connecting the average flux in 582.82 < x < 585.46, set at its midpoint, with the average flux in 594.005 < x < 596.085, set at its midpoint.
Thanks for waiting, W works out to 0.46 nm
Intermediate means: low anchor 11.5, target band 10.5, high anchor 10.8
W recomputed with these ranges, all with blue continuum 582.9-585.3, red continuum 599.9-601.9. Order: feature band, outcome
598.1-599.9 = 0.104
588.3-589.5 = 0.283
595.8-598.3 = 0.058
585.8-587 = 0.037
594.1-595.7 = 0.032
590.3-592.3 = 0.039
